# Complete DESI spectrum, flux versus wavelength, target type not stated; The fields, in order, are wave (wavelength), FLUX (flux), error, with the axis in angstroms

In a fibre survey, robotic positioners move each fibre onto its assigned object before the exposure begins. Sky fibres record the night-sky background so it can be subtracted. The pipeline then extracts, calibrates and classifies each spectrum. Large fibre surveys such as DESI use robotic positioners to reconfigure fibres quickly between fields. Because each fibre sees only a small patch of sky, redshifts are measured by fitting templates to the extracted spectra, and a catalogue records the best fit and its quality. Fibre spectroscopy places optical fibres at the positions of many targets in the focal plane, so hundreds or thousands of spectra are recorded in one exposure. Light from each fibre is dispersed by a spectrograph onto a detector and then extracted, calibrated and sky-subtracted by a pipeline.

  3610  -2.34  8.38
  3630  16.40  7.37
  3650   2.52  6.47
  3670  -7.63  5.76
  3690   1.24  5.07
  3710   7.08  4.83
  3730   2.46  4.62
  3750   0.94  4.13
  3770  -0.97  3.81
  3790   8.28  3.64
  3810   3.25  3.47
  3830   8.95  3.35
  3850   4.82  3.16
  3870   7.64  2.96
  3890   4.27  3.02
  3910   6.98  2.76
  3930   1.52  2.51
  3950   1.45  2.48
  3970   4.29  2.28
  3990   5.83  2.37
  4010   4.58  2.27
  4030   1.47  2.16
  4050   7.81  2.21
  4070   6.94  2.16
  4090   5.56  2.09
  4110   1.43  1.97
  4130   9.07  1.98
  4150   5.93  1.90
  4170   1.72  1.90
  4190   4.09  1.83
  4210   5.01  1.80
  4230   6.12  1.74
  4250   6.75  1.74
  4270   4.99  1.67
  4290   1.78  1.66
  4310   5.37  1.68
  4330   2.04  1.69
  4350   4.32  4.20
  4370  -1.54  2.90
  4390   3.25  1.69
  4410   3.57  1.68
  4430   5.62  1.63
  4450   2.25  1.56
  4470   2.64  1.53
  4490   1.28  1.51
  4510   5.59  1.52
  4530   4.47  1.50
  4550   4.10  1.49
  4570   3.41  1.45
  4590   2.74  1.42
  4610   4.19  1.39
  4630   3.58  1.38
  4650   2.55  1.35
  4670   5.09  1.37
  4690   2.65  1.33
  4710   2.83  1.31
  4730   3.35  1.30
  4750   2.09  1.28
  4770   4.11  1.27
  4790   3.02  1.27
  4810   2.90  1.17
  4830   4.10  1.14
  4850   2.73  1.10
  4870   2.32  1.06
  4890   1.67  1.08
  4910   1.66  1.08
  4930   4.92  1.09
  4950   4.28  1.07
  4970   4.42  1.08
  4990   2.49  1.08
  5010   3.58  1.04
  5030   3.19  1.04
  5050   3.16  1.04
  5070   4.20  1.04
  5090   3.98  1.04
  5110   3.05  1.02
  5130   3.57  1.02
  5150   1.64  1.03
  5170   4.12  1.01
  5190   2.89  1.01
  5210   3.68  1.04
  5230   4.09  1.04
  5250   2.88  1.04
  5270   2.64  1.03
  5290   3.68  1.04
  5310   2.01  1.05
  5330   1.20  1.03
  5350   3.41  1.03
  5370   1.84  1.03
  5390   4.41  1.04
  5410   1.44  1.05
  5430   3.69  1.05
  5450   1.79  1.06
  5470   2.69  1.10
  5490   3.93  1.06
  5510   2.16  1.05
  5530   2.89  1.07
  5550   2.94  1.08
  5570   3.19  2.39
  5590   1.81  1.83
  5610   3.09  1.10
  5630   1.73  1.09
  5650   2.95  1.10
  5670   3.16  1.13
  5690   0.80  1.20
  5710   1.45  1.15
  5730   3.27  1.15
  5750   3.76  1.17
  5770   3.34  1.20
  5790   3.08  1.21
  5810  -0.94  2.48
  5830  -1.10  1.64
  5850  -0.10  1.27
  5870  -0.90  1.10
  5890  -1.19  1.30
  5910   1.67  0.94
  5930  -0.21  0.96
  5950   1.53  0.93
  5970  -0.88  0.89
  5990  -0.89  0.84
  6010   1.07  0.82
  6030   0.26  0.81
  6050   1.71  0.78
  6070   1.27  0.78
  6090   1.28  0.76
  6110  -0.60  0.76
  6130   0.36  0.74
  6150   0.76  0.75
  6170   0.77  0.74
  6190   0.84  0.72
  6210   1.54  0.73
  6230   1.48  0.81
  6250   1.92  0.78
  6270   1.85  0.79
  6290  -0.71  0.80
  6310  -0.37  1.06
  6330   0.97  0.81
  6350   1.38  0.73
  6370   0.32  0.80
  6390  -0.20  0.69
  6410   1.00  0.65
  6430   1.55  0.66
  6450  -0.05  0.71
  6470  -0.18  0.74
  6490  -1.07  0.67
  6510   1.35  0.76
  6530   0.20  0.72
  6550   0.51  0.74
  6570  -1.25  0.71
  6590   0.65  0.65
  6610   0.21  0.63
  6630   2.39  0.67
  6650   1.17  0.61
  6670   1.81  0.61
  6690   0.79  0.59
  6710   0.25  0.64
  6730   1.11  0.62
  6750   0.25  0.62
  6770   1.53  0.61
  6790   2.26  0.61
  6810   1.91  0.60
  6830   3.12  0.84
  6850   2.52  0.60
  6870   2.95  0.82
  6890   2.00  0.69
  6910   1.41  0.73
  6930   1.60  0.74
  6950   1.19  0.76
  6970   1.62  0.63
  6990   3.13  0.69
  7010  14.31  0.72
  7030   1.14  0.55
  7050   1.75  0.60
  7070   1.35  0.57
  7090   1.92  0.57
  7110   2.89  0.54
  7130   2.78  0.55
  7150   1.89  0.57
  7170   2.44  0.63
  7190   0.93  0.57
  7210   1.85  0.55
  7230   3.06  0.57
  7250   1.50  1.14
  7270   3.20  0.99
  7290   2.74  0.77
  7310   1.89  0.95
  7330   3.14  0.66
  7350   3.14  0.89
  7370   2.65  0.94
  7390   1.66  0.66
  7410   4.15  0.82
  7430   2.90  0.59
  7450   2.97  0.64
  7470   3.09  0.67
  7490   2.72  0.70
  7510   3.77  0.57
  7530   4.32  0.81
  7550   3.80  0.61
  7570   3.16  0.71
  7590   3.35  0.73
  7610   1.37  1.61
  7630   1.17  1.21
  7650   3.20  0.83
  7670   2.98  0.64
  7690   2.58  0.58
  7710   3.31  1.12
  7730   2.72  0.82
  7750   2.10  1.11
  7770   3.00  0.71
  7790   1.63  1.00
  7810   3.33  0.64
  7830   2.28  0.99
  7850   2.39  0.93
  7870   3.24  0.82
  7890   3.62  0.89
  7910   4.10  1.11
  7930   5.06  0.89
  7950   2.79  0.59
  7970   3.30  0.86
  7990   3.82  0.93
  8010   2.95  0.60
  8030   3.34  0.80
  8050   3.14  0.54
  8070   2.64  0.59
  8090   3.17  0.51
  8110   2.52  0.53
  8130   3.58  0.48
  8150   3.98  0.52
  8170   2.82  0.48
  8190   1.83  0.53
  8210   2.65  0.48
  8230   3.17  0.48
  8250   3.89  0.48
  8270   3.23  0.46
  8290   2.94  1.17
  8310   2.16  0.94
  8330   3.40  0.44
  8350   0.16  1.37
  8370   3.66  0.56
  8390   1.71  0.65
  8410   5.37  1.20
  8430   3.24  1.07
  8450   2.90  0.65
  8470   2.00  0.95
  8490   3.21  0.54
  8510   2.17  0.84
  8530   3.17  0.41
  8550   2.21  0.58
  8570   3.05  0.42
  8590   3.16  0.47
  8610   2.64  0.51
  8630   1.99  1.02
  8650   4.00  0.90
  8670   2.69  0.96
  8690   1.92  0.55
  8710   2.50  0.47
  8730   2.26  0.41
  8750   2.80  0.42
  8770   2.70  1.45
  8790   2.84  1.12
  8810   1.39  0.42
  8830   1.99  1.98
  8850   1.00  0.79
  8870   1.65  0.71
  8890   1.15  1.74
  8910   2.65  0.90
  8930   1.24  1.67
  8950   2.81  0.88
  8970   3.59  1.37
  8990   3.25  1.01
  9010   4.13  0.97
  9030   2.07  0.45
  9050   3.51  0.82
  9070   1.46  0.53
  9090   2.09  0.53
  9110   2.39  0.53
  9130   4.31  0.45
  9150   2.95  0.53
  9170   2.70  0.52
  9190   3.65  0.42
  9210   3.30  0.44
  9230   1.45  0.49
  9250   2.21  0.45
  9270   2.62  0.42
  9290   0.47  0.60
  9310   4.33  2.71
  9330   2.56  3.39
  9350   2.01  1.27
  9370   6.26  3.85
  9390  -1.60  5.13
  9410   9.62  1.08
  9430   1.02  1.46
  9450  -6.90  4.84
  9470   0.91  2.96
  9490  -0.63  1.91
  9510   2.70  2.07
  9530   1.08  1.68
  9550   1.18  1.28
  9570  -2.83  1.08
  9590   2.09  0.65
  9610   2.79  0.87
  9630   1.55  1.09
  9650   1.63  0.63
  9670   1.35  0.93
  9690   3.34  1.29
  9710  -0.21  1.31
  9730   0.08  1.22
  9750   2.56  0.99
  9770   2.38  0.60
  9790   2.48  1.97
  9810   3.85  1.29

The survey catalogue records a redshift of 0.88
